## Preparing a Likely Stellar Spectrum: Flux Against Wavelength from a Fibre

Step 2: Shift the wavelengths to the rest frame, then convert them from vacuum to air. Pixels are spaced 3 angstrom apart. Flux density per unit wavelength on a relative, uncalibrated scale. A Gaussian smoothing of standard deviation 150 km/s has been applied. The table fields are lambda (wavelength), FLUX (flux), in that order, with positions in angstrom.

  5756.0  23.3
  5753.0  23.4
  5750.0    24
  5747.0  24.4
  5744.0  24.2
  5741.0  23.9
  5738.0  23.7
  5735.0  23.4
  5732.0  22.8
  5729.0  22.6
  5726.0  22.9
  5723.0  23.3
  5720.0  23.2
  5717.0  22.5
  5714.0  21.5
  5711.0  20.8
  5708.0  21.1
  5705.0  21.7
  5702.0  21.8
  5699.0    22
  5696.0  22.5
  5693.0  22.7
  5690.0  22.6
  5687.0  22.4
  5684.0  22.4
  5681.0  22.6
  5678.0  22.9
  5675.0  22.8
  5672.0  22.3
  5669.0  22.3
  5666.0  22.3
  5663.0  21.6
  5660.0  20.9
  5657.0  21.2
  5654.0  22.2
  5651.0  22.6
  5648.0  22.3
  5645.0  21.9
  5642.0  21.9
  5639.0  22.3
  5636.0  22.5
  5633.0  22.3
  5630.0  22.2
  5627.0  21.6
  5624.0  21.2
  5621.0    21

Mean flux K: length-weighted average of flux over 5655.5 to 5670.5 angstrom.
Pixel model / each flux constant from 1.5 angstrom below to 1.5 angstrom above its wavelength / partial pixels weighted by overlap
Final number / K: 21.7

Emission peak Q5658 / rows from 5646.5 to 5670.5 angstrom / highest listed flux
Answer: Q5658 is 22.6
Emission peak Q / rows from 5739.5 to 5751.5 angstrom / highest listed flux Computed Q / 24.4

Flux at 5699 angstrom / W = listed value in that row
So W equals 22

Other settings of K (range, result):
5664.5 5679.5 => 22.5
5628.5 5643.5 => 22.2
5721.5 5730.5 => 22.9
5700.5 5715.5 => 21.4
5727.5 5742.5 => 23.3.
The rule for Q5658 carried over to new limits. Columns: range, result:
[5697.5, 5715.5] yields 22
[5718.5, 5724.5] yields 23.3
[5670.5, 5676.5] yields 22.8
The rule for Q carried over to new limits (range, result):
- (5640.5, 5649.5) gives 22.3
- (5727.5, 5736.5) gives 23.4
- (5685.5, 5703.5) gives 22.7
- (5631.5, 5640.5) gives 22.5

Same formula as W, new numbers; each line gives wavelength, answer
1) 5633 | 22.3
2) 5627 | 21.6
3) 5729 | 22.6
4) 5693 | 22.7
